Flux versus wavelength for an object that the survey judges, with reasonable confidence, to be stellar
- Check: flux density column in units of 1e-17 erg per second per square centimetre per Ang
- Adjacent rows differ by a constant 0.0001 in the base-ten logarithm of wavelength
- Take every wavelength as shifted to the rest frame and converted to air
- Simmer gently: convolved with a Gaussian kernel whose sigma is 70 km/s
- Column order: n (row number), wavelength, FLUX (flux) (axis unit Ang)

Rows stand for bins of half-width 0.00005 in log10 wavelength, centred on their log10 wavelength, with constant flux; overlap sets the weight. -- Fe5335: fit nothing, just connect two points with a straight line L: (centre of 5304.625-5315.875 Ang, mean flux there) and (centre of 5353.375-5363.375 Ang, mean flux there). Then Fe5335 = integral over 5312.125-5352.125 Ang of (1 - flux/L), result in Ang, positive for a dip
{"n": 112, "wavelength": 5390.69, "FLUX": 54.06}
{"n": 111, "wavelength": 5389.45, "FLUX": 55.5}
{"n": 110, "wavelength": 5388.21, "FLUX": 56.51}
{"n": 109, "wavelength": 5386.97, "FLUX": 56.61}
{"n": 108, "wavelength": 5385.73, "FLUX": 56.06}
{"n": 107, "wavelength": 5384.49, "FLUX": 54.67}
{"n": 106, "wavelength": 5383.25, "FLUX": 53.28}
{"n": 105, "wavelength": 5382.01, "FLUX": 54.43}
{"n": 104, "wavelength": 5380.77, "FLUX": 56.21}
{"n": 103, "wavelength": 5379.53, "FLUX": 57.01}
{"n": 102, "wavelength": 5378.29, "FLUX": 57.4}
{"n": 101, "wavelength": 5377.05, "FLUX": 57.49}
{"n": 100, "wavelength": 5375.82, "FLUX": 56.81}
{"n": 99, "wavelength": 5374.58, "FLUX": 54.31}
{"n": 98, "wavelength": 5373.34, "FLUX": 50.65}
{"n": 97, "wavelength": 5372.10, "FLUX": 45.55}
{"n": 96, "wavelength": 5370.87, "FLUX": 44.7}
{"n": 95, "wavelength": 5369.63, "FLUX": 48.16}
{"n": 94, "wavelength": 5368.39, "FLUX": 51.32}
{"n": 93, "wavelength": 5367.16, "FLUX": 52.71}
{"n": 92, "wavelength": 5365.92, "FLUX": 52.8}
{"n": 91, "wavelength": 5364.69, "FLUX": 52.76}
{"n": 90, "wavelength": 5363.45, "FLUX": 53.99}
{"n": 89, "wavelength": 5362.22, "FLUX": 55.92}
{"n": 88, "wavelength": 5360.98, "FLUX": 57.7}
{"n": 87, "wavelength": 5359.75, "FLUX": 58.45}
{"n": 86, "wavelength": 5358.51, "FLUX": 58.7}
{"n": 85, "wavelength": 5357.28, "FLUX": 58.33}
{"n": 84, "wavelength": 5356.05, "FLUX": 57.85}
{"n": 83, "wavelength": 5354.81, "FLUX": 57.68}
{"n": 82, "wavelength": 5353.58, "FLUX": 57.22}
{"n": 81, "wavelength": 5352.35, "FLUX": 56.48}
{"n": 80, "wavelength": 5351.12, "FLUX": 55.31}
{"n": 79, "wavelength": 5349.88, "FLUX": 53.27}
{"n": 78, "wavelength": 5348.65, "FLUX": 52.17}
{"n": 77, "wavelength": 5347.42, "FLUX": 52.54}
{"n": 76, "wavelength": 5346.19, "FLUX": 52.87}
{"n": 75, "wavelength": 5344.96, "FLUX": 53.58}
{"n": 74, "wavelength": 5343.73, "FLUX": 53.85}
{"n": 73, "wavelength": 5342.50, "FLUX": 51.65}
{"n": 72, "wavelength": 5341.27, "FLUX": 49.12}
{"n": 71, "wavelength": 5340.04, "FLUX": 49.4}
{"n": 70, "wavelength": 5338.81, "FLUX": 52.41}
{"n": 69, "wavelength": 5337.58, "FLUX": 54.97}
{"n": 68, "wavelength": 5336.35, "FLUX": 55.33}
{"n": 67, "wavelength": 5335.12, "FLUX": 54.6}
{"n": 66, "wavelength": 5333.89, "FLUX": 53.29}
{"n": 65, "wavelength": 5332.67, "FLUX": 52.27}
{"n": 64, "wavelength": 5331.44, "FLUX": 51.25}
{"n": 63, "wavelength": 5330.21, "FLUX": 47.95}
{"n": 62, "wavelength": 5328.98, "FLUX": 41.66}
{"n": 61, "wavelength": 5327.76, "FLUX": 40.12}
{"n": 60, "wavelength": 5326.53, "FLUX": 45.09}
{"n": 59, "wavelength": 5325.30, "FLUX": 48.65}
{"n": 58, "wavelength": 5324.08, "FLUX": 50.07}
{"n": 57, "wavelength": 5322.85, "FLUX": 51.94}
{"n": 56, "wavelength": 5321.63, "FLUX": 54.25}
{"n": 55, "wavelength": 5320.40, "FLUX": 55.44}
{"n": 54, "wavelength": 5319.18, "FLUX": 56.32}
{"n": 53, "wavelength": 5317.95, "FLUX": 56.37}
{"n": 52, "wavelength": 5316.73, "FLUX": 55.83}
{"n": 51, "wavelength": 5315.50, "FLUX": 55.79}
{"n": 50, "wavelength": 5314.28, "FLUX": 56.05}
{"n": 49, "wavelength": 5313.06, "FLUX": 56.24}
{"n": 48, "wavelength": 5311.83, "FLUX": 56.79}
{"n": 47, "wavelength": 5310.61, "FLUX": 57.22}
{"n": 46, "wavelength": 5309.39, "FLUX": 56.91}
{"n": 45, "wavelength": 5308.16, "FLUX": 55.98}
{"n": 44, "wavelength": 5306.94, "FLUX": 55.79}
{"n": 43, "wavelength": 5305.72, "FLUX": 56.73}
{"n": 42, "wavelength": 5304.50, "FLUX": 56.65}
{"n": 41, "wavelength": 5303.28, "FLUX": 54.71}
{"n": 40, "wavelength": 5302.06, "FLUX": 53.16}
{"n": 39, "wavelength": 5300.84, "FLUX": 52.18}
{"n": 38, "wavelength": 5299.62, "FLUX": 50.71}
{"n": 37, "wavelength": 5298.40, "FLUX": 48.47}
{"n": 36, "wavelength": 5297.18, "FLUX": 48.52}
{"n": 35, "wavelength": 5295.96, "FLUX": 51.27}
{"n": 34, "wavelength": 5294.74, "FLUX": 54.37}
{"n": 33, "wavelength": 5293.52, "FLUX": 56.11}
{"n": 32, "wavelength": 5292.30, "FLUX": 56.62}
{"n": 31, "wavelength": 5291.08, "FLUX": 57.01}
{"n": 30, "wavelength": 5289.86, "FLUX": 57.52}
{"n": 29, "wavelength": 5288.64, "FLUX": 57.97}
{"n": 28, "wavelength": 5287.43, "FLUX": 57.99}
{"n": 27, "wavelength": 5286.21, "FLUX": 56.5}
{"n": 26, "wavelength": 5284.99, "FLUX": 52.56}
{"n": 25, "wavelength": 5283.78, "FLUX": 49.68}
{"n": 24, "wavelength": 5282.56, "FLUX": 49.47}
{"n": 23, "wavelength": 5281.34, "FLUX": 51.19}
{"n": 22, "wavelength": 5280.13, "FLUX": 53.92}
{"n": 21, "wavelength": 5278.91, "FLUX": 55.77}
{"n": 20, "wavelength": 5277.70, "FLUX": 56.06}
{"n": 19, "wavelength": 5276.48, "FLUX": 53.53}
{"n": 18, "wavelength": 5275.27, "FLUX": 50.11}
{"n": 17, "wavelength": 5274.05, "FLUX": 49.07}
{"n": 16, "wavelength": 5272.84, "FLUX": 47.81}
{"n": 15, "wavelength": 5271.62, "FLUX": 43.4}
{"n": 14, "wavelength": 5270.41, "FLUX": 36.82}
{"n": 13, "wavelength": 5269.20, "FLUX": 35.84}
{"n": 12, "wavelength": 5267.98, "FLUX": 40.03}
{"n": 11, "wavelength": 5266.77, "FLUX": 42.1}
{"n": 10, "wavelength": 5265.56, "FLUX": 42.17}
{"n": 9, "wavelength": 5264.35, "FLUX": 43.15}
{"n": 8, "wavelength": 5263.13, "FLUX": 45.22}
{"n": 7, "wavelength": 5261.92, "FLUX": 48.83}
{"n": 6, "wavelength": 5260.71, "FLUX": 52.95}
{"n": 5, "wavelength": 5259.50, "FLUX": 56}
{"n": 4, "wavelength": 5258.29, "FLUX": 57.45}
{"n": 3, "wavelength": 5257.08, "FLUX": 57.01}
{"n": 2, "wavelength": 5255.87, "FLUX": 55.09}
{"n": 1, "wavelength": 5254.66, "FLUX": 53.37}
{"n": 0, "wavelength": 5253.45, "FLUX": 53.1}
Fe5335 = 3.3 Ang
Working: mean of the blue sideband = 56.4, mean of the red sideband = 57.6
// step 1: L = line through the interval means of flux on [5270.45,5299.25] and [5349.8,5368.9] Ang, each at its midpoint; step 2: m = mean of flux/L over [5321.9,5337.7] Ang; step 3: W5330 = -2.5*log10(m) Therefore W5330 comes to 0.10 mag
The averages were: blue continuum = 52.5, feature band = 49.7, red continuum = 55.7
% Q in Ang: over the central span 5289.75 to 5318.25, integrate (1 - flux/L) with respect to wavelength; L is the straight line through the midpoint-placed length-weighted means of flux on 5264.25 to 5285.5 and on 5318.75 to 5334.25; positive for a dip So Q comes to -3.5 Ang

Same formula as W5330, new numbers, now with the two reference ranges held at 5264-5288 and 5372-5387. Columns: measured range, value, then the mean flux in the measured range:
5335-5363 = -0.04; 54.8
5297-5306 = -0.06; 52.7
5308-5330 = -0.03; 52.6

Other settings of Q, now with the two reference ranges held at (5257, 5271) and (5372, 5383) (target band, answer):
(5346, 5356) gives -0.4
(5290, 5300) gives -1.0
